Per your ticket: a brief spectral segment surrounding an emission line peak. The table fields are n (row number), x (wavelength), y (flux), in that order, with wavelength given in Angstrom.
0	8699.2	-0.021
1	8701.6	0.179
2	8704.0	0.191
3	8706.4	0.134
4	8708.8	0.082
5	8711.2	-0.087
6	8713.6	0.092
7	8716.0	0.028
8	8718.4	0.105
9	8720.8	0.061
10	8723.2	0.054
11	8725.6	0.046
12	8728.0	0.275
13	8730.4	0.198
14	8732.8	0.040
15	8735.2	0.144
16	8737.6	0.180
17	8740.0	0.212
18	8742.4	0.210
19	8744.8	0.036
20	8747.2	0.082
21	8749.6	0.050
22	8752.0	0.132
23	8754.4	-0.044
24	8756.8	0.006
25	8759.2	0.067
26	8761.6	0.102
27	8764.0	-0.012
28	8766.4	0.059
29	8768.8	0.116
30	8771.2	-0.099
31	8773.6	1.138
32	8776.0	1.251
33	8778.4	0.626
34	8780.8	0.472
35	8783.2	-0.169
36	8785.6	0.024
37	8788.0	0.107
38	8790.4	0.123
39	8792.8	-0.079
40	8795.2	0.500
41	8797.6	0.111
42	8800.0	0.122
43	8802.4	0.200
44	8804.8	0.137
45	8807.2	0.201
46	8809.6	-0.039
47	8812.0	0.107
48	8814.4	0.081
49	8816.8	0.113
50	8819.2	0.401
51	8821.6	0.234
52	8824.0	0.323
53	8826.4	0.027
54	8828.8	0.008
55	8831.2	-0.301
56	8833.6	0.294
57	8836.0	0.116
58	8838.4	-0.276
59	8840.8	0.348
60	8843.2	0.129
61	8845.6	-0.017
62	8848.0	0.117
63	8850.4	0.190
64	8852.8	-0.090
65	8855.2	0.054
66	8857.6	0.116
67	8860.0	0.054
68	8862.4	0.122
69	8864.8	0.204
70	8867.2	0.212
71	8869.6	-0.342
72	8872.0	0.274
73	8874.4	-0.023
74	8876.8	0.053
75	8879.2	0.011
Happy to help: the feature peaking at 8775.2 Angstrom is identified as H-gamma 4340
